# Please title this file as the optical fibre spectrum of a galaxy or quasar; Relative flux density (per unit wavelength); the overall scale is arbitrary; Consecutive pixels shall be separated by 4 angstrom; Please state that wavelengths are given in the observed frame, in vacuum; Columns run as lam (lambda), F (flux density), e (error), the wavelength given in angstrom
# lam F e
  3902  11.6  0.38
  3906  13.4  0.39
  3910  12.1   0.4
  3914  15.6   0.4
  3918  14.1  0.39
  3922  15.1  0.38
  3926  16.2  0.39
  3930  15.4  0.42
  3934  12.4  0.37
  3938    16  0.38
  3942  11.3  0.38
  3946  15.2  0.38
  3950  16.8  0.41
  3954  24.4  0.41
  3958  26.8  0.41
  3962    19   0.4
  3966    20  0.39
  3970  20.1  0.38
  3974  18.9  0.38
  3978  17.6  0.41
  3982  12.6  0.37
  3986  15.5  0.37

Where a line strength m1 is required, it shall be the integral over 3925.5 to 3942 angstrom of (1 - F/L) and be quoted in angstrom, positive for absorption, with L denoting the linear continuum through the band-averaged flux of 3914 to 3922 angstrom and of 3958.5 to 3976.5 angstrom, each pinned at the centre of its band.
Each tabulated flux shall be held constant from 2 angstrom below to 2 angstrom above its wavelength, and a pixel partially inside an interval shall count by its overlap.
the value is 1.9 angstrom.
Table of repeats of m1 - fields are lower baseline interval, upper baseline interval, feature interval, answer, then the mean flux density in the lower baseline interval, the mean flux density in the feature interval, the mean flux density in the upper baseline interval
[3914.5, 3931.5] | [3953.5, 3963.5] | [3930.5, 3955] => 5.3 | 15.2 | 15.6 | 23.5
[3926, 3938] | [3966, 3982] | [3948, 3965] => -5.0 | 14.6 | 21.6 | 18.2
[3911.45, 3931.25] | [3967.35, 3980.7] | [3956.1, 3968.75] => -2.8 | 15.2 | 21.8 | 18.6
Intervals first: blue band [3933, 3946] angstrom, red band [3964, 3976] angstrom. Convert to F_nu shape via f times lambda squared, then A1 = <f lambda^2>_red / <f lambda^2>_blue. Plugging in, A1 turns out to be 1.47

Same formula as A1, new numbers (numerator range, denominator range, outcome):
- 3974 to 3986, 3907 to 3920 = 1.18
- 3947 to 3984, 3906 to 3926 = 1.39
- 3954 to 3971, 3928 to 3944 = 1.61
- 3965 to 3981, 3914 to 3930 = 1.26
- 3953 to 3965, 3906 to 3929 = 1.62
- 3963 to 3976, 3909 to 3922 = 1.41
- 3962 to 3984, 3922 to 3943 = 1.26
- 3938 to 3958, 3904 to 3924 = 1.29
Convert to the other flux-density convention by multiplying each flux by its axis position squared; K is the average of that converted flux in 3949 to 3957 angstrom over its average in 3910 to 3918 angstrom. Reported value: 1.55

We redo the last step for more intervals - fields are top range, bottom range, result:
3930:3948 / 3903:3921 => 1.03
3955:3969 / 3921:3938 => 1.50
